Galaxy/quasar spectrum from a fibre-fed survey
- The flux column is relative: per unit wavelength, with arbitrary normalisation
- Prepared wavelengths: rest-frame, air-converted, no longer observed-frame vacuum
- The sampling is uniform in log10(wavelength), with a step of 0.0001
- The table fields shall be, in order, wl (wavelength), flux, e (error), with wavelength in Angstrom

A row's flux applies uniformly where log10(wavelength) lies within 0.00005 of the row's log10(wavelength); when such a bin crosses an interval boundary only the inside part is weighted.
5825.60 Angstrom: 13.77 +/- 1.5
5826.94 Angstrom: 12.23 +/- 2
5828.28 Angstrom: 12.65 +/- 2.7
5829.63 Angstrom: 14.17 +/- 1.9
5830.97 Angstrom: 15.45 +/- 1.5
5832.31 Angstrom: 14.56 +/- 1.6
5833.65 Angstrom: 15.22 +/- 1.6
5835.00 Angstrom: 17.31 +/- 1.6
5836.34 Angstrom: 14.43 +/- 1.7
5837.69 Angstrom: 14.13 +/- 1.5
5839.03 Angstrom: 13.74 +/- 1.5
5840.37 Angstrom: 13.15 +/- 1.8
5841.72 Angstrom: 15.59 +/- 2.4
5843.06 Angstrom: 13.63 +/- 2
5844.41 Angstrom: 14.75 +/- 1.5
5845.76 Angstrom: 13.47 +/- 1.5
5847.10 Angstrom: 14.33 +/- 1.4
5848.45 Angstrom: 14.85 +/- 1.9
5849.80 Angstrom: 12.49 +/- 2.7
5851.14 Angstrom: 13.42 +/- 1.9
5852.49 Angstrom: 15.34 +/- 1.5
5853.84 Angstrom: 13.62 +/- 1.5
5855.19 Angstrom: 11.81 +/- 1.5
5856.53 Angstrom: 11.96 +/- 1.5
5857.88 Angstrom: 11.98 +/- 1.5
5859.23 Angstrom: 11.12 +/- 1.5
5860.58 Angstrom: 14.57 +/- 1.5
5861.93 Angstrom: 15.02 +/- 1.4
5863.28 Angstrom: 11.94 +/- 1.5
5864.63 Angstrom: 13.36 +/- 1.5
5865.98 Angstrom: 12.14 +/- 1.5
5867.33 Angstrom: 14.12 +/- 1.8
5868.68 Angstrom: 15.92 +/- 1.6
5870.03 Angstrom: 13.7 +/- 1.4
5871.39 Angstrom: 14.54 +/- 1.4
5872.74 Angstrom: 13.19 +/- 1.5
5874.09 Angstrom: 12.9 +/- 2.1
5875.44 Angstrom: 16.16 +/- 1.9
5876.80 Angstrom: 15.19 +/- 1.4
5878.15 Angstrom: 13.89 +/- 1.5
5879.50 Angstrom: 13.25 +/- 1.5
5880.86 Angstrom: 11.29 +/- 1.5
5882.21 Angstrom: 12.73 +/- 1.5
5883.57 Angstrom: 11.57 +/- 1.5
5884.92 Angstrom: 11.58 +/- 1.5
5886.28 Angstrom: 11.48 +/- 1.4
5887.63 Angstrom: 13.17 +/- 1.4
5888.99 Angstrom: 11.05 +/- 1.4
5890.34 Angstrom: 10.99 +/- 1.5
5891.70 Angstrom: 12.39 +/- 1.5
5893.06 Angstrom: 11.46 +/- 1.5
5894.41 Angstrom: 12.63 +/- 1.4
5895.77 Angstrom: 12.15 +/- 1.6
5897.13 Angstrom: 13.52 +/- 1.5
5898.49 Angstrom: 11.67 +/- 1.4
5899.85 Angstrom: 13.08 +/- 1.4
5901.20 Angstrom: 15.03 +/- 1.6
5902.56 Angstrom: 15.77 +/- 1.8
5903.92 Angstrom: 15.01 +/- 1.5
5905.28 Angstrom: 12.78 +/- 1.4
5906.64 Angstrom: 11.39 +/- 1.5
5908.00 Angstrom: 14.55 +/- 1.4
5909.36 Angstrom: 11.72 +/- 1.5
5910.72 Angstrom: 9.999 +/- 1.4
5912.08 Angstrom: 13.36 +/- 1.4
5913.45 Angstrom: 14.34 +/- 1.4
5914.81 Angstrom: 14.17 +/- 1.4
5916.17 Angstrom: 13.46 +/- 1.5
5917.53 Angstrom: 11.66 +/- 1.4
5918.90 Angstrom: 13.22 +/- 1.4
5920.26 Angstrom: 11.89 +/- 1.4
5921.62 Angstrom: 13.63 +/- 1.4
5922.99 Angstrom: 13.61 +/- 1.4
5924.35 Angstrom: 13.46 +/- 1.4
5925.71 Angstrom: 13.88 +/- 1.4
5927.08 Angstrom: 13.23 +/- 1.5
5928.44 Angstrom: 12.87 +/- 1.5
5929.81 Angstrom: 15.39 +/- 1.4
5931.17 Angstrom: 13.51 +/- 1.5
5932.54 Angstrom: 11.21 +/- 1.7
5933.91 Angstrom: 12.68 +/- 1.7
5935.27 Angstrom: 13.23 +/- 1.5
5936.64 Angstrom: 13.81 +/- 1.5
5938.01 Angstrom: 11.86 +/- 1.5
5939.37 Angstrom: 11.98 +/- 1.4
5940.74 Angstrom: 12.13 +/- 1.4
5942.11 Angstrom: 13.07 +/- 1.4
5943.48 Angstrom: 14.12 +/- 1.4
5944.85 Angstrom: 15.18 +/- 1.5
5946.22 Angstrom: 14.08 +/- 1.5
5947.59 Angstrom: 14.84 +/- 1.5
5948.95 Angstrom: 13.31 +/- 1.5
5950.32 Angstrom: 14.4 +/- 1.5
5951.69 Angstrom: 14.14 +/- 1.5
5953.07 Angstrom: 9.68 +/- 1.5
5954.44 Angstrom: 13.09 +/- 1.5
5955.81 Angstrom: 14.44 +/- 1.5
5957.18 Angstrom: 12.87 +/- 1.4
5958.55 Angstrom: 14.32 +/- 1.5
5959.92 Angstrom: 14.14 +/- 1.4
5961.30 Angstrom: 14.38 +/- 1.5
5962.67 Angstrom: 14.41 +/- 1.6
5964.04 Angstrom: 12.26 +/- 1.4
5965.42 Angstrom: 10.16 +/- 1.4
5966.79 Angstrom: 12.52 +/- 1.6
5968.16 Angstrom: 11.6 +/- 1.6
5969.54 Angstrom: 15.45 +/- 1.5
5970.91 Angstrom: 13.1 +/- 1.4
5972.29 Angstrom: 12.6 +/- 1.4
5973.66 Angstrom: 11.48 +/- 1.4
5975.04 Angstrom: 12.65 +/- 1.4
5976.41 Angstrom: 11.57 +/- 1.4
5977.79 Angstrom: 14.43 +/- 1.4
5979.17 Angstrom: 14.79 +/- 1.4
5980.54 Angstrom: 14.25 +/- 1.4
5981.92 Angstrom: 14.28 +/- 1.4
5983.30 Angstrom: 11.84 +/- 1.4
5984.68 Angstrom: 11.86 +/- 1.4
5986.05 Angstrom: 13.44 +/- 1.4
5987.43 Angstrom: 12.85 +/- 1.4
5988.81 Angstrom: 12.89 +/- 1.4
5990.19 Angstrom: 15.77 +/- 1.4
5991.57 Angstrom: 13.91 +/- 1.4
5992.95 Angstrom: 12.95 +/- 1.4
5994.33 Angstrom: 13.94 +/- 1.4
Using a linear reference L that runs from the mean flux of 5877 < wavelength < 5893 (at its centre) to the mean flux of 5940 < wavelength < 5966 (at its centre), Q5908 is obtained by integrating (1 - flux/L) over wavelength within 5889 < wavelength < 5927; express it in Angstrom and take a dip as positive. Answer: -1.1 Angstrom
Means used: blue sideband 12.2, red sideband 13.4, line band 13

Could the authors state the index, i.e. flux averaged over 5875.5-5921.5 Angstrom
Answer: 12.8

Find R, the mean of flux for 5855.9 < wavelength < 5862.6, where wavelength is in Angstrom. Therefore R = 12.9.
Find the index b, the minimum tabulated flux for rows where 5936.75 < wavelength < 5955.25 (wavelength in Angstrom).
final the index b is 9.68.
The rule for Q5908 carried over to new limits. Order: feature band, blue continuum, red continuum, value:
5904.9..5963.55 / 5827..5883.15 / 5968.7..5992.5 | 1.16 Angstrom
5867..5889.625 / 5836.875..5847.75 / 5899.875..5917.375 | 0.76 Angstrom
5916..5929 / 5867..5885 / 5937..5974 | 0.29 Angstrom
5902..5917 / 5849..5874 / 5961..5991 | -0.05 Angstrom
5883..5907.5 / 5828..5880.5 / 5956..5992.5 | 1.91 Angstrom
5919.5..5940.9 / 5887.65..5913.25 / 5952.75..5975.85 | -0.36 Angstrom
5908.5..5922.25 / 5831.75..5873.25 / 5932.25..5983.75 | 0.70 Angstrom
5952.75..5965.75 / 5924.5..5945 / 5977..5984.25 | 0.34 Angstrom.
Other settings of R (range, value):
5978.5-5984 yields 13.8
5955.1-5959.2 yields 13.9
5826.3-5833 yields 13.8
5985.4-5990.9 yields 13.7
